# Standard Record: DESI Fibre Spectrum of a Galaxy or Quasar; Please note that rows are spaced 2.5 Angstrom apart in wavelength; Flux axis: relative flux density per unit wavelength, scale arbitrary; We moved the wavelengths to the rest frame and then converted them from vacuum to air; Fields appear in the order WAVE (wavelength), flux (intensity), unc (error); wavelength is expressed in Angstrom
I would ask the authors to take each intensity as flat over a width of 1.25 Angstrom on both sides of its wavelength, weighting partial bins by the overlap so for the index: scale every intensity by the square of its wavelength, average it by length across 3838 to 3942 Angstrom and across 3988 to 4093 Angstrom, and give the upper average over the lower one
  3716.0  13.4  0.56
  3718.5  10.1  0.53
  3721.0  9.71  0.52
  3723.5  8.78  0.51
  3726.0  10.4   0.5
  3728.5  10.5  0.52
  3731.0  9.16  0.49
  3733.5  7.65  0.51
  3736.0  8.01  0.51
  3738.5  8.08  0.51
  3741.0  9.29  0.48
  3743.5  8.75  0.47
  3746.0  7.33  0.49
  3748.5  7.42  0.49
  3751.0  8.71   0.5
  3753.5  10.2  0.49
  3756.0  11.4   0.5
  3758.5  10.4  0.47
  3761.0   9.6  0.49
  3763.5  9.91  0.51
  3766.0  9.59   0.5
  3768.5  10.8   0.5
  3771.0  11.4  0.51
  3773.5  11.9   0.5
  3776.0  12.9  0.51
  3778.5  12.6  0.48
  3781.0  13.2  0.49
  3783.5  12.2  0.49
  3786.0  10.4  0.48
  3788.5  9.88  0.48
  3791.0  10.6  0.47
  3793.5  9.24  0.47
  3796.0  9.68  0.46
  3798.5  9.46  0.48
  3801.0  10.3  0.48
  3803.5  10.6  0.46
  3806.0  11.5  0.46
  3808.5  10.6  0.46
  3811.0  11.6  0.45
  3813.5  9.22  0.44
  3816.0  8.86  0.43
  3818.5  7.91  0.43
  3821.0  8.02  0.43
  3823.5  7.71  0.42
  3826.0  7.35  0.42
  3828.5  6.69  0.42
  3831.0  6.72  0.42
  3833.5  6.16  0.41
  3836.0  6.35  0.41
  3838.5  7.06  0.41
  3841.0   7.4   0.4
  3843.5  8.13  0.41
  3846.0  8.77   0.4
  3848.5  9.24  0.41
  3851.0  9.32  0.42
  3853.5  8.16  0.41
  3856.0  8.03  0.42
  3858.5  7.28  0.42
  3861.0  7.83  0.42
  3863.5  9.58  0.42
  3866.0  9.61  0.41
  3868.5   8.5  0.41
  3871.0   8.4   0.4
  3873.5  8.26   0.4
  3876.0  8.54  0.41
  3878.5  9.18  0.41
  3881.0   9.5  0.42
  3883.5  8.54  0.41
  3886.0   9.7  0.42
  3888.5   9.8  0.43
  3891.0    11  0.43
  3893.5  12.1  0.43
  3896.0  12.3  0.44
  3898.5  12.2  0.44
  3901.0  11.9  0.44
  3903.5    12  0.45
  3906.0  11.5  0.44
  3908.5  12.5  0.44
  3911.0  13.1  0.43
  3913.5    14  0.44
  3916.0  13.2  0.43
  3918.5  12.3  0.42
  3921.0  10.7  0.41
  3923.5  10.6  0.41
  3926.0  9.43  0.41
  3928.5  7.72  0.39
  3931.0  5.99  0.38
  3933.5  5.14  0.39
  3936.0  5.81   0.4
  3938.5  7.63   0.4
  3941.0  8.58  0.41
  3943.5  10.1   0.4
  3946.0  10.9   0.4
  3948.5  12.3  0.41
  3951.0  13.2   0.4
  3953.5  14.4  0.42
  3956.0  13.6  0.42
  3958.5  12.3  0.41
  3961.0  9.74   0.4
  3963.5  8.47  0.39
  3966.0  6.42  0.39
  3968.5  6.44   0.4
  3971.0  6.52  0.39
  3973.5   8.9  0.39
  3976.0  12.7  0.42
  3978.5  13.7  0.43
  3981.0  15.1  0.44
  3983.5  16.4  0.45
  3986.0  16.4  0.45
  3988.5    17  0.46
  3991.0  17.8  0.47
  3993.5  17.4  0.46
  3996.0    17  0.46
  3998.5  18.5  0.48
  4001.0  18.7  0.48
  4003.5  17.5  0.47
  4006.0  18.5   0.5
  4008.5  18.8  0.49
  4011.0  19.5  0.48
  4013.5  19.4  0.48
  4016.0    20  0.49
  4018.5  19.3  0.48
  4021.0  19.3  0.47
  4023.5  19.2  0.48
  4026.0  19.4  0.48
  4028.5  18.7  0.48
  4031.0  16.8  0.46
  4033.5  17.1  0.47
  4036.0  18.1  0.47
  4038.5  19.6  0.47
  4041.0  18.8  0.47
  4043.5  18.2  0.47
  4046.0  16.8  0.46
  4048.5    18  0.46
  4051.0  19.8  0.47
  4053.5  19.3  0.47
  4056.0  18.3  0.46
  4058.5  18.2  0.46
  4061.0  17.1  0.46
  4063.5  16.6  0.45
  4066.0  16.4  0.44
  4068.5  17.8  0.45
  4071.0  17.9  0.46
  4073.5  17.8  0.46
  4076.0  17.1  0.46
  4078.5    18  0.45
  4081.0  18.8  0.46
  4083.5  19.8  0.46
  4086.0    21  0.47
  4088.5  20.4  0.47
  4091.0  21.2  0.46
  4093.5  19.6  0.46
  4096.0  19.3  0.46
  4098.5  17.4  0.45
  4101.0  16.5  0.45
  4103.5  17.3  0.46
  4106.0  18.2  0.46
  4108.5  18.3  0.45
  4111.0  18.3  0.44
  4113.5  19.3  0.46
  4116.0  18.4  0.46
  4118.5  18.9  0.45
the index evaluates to 2.08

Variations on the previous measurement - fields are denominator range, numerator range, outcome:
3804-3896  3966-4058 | 2.10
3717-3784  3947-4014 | 1.61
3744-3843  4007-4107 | 2.22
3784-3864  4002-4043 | 2.37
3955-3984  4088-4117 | 1.86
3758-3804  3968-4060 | 1.80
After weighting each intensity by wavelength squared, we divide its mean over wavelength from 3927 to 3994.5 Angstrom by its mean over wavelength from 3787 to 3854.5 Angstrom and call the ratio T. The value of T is 1.4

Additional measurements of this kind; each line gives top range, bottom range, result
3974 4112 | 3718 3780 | 2.14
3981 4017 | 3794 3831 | 2.16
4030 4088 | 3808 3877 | 2.46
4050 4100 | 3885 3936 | 1.88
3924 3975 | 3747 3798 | 0.96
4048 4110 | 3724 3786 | 2.16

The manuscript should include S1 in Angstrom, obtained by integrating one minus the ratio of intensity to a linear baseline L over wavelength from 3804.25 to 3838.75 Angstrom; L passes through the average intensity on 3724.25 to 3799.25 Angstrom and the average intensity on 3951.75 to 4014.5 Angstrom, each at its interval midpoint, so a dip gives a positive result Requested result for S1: 8.7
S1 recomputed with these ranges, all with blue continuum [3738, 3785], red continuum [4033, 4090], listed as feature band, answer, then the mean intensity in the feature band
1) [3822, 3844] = 9.35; 7.04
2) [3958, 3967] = 3.80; 9.05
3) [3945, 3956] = 1.81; 12.8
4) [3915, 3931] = 4.77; 10.3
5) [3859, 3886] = 9.14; 8.79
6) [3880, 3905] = 5.27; 10.9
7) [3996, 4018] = -2.46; 18.8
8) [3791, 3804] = 1.62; 9.88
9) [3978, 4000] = -0.41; 16.7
